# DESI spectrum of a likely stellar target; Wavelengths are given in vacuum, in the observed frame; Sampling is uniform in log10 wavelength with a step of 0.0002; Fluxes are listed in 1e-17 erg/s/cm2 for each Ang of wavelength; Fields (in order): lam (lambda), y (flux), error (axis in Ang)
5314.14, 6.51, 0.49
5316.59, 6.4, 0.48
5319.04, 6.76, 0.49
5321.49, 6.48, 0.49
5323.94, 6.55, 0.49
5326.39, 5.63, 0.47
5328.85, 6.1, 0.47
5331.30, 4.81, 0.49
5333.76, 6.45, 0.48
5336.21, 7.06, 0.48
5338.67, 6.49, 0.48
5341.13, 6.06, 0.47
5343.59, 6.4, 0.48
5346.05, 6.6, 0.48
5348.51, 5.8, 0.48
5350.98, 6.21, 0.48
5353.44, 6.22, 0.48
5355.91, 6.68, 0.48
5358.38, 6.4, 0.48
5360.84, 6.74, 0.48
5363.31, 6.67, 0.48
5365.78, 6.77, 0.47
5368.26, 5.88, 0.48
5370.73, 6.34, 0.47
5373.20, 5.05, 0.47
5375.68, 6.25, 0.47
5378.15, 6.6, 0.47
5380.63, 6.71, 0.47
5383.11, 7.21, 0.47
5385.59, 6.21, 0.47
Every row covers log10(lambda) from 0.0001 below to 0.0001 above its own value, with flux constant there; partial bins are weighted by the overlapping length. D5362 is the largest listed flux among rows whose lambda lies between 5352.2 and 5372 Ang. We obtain 6.77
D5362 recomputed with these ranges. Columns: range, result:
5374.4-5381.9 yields 6.71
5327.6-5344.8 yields 7.06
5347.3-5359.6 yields 6.68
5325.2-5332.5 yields 6.1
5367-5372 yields 6.34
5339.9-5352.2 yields 6.6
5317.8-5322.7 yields 6.76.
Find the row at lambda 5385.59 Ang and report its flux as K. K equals 6.21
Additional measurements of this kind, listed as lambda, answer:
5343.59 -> 6.4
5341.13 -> 6.06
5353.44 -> 6.22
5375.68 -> 6.25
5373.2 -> 5.05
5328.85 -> 6.1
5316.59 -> 6.4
